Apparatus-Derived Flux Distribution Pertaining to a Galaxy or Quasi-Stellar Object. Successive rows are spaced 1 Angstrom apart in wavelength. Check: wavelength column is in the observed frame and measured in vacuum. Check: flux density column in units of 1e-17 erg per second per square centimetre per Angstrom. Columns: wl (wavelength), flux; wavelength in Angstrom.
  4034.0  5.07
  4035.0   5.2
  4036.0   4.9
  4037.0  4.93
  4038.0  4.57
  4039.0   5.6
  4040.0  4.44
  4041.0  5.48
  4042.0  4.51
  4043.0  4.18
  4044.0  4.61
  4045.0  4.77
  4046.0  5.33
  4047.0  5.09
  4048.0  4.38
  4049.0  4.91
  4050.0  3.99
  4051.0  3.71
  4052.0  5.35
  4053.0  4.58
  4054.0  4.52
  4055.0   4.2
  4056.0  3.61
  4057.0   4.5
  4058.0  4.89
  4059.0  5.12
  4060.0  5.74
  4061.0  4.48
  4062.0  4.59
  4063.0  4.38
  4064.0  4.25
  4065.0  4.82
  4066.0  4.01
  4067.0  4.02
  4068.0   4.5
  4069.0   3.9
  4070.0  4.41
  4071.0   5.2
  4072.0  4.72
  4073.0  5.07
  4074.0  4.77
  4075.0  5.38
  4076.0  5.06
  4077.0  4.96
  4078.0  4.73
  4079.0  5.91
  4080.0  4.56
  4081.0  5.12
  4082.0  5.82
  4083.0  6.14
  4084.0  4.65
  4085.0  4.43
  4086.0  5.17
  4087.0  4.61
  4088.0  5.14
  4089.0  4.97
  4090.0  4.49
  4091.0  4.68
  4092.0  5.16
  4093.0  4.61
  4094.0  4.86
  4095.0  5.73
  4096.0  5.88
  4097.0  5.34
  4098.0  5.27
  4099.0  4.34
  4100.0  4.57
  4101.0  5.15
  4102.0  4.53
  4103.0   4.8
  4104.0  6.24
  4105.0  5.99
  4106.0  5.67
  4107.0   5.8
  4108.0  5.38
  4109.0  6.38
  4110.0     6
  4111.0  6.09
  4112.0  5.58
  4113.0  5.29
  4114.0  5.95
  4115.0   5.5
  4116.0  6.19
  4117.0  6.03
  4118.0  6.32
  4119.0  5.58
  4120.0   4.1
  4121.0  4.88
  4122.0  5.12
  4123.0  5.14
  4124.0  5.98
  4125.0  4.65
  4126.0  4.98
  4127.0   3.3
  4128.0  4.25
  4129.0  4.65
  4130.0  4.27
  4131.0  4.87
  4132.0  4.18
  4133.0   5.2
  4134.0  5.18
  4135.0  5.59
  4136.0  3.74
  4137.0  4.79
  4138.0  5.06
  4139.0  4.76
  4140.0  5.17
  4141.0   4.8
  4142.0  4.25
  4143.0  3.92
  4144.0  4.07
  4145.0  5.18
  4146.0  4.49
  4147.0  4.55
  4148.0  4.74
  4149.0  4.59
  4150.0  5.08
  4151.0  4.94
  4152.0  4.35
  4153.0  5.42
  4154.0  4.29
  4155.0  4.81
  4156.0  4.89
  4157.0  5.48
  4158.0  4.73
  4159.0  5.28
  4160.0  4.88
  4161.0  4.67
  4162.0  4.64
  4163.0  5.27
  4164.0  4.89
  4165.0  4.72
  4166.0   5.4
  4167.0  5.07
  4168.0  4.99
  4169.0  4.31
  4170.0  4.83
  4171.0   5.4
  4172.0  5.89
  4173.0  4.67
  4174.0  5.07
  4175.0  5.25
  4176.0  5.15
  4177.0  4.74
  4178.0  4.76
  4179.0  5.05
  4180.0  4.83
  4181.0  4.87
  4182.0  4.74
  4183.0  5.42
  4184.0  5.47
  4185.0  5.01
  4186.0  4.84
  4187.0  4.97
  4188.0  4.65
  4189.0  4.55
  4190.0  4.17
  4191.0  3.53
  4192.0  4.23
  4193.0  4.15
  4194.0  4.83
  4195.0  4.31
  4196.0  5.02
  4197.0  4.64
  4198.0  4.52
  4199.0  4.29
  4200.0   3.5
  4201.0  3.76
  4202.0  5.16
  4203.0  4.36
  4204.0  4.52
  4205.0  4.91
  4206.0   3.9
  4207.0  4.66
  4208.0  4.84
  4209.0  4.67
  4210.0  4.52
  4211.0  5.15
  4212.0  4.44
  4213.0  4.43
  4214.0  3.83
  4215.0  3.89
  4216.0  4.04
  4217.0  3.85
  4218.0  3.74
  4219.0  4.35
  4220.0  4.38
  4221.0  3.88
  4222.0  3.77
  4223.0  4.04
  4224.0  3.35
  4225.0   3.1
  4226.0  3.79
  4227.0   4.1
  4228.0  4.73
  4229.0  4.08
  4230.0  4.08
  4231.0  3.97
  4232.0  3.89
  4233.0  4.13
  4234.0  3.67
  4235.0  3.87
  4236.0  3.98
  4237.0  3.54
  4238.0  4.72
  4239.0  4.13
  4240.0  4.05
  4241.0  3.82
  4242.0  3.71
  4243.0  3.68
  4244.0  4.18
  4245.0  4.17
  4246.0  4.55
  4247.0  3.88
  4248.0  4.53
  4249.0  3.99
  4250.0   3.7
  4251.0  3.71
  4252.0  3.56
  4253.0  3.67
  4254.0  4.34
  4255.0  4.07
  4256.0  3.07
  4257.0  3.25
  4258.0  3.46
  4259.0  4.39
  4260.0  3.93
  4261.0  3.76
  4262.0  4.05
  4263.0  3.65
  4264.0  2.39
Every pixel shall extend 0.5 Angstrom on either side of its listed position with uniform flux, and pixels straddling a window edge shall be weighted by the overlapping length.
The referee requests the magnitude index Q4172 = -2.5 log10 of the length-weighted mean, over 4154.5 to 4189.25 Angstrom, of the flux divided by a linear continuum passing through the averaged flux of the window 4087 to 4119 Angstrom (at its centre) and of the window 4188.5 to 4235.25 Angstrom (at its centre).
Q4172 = -0.08 mag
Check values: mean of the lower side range 5.41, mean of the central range 4.98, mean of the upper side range 4.21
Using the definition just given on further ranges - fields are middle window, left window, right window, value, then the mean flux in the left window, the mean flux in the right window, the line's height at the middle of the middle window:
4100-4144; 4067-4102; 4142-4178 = -0.05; 4.96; 4.87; 4.91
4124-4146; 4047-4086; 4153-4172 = 0.06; 4.73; 4.96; 4.89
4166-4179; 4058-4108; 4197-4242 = -0.14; 4.98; 4.15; 4.43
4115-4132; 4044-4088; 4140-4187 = -0.04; 4.76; 4.89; 4.83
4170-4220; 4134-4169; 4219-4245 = -0.06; 4.81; 3.96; 4.35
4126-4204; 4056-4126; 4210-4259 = -0.05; 5.11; 3.97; 4.52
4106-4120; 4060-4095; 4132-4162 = -0.20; 4.84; 4.78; 4.81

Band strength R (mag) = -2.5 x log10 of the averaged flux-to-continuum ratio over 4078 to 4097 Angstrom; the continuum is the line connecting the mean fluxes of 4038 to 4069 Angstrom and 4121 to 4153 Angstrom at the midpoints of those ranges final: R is -0.101 mag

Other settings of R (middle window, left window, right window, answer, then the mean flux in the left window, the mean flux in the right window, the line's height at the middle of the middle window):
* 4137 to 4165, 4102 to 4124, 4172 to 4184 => 0.10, 5.6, 5.02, 5.26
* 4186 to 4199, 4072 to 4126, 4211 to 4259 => -0.03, 5.27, 3.96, 4.37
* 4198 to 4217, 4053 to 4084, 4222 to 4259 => -0.08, 4.77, 3.91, 4.08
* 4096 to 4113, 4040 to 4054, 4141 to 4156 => -0.17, 4.67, 4.64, 4.65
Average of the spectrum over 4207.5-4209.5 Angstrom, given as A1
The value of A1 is 4.75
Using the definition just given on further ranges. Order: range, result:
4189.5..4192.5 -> 3.98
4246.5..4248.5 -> 4.21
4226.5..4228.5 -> 4.42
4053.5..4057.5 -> 4.21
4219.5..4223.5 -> 4.02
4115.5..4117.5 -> 6.11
